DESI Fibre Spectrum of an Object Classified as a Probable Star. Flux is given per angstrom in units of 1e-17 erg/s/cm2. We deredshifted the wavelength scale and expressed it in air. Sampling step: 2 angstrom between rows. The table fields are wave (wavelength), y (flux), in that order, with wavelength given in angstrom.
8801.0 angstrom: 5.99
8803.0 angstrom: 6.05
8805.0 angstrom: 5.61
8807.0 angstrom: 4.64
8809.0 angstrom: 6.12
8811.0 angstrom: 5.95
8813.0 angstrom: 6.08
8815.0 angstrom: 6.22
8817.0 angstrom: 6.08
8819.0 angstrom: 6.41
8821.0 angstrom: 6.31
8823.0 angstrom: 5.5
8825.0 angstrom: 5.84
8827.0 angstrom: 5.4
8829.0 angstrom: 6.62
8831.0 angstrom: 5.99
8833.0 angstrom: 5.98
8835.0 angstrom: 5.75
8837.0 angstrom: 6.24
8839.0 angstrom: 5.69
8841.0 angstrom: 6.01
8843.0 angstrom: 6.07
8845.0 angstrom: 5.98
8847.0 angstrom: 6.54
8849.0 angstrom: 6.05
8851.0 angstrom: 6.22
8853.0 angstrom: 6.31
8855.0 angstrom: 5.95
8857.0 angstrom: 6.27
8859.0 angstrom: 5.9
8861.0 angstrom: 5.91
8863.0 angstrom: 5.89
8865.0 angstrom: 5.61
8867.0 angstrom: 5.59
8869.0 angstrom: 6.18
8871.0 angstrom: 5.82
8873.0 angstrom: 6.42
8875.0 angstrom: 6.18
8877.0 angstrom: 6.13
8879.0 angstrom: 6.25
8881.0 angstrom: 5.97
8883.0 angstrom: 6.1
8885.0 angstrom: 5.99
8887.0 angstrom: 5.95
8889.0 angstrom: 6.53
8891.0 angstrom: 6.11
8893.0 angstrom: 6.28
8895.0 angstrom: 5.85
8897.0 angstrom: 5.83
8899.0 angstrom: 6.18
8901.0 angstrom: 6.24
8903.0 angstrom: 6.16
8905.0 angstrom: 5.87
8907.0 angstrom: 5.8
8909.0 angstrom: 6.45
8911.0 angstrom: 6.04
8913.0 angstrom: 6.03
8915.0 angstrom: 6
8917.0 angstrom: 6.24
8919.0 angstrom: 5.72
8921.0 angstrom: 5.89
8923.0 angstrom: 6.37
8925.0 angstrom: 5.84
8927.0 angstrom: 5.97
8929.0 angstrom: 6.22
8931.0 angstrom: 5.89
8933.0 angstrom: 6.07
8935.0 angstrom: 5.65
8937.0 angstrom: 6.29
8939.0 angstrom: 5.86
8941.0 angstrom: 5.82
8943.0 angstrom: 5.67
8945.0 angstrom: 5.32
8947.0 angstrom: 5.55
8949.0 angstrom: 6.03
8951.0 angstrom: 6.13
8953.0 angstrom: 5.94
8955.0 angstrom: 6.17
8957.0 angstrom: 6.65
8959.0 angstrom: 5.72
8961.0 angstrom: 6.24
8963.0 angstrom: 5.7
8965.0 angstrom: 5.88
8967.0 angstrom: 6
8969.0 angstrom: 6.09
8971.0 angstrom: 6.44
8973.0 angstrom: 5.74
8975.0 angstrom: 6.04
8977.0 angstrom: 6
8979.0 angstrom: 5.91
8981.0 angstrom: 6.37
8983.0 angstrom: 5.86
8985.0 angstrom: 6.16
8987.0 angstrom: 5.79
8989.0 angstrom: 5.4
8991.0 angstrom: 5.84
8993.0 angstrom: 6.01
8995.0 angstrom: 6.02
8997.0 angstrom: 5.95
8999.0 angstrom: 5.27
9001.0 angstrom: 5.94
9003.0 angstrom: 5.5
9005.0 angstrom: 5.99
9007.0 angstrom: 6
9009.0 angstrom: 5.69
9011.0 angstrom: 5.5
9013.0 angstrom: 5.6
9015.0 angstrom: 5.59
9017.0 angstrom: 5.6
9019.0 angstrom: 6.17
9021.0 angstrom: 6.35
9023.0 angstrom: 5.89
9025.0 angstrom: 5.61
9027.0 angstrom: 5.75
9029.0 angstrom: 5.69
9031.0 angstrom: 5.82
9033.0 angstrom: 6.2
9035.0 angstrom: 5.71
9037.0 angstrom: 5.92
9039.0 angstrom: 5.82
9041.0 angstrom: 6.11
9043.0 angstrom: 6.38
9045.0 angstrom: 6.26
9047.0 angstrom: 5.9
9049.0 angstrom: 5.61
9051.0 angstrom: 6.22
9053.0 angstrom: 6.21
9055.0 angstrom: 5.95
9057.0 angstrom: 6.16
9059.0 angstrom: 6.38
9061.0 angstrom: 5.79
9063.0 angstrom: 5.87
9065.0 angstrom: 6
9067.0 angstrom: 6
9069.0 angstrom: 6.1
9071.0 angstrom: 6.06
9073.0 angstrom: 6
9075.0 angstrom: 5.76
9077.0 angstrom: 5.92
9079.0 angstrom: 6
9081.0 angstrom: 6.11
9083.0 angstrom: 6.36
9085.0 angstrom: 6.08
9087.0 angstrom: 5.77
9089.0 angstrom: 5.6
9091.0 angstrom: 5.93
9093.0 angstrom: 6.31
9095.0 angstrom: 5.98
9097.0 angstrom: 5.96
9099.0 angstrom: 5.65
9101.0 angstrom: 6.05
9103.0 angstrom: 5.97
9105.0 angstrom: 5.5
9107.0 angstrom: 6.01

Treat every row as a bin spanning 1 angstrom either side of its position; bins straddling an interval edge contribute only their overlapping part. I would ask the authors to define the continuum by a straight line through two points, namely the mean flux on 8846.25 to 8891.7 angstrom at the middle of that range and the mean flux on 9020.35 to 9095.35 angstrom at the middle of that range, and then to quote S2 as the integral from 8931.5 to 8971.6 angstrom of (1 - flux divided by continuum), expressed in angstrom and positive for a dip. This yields 0.55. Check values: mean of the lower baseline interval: 6.08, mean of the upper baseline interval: 5.99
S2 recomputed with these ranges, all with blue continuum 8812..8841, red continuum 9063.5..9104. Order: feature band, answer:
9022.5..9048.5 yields 0.3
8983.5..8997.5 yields 0.3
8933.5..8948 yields 0.6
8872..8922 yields -0.7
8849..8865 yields -0.1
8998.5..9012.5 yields 0.6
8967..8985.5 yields -0.2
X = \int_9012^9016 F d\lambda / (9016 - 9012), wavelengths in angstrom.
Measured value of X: 5.59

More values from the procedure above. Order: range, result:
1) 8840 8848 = 6.15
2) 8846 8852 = 6.27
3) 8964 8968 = 5.94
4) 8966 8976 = 6.06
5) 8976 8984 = 6.04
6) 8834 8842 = 5.92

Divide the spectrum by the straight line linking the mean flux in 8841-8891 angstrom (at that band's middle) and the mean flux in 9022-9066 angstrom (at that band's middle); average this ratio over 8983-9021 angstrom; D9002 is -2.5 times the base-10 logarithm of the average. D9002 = 0.04 mag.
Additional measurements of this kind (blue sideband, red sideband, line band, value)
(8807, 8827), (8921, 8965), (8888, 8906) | -0.03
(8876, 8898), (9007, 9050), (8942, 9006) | 0.01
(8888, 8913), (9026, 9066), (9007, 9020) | 0.06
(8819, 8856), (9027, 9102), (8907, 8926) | -0.01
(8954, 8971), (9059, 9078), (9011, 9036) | 0.04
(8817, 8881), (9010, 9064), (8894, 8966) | 0.00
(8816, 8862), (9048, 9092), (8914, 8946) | 0.02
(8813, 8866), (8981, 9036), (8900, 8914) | -0.02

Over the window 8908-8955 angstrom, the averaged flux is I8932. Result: 5.96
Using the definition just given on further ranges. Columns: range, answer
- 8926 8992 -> 5.95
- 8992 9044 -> 5.85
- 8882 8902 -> 6.11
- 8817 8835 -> 6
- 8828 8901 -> 6.07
